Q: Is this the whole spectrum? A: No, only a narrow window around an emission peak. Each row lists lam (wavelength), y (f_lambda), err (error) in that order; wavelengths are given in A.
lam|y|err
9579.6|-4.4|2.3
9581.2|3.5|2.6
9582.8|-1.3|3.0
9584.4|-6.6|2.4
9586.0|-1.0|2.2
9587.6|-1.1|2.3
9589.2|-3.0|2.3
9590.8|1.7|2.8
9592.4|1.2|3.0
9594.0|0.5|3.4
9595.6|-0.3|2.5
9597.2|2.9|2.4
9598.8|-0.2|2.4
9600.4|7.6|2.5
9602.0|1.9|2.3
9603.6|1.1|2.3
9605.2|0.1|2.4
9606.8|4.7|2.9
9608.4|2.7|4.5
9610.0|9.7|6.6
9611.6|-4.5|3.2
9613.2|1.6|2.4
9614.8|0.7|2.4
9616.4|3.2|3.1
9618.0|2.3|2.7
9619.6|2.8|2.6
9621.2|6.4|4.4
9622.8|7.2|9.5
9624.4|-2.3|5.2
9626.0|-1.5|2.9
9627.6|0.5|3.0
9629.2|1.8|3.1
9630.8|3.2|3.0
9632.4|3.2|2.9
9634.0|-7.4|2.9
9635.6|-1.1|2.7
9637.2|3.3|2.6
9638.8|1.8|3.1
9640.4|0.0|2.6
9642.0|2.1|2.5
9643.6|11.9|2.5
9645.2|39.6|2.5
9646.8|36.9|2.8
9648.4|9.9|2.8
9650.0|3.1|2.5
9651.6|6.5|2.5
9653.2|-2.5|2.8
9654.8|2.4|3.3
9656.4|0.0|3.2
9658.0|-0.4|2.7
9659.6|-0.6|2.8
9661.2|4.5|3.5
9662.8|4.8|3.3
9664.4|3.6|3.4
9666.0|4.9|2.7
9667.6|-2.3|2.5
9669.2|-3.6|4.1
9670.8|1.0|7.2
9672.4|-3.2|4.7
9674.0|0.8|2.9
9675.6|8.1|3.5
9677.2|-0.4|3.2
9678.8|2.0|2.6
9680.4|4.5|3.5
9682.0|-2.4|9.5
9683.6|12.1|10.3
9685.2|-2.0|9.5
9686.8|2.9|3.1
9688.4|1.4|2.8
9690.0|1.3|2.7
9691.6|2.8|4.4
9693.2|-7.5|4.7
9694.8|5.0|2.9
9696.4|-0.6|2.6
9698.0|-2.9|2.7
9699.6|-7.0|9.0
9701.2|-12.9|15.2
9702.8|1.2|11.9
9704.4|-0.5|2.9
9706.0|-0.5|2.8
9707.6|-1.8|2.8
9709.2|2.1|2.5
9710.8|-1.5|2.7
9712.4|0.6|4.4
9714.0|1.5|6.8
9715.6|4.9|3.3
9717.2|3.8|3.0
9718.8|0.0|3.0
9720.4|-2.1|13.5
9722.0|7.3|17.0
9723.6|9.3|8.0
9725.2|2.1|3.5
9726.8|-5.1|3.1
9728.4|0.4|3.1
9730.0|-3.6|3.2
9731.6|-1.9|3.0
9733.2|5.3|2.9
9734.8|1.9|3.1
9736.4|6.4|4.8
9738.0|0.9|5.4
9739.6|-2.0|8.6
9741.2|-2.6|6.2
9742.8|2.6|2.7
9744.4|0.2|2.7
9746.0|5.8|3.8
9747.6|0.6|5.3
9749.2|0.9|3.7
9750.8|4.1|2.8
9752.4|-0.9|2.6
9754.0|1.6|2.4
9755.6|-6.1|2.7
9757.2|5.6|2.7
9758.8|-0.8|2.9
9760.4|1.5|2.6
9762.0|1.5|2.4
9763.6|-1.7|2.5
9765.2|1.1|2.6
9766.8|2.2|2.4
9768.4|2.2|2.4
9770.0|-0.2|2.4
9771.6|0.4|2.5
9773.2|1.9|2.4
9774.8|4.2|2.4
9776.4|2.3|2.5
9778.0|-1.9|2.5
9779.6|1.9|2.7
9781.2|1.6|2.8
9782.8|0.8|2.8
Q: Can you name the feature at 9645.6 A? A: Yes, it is [O III]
